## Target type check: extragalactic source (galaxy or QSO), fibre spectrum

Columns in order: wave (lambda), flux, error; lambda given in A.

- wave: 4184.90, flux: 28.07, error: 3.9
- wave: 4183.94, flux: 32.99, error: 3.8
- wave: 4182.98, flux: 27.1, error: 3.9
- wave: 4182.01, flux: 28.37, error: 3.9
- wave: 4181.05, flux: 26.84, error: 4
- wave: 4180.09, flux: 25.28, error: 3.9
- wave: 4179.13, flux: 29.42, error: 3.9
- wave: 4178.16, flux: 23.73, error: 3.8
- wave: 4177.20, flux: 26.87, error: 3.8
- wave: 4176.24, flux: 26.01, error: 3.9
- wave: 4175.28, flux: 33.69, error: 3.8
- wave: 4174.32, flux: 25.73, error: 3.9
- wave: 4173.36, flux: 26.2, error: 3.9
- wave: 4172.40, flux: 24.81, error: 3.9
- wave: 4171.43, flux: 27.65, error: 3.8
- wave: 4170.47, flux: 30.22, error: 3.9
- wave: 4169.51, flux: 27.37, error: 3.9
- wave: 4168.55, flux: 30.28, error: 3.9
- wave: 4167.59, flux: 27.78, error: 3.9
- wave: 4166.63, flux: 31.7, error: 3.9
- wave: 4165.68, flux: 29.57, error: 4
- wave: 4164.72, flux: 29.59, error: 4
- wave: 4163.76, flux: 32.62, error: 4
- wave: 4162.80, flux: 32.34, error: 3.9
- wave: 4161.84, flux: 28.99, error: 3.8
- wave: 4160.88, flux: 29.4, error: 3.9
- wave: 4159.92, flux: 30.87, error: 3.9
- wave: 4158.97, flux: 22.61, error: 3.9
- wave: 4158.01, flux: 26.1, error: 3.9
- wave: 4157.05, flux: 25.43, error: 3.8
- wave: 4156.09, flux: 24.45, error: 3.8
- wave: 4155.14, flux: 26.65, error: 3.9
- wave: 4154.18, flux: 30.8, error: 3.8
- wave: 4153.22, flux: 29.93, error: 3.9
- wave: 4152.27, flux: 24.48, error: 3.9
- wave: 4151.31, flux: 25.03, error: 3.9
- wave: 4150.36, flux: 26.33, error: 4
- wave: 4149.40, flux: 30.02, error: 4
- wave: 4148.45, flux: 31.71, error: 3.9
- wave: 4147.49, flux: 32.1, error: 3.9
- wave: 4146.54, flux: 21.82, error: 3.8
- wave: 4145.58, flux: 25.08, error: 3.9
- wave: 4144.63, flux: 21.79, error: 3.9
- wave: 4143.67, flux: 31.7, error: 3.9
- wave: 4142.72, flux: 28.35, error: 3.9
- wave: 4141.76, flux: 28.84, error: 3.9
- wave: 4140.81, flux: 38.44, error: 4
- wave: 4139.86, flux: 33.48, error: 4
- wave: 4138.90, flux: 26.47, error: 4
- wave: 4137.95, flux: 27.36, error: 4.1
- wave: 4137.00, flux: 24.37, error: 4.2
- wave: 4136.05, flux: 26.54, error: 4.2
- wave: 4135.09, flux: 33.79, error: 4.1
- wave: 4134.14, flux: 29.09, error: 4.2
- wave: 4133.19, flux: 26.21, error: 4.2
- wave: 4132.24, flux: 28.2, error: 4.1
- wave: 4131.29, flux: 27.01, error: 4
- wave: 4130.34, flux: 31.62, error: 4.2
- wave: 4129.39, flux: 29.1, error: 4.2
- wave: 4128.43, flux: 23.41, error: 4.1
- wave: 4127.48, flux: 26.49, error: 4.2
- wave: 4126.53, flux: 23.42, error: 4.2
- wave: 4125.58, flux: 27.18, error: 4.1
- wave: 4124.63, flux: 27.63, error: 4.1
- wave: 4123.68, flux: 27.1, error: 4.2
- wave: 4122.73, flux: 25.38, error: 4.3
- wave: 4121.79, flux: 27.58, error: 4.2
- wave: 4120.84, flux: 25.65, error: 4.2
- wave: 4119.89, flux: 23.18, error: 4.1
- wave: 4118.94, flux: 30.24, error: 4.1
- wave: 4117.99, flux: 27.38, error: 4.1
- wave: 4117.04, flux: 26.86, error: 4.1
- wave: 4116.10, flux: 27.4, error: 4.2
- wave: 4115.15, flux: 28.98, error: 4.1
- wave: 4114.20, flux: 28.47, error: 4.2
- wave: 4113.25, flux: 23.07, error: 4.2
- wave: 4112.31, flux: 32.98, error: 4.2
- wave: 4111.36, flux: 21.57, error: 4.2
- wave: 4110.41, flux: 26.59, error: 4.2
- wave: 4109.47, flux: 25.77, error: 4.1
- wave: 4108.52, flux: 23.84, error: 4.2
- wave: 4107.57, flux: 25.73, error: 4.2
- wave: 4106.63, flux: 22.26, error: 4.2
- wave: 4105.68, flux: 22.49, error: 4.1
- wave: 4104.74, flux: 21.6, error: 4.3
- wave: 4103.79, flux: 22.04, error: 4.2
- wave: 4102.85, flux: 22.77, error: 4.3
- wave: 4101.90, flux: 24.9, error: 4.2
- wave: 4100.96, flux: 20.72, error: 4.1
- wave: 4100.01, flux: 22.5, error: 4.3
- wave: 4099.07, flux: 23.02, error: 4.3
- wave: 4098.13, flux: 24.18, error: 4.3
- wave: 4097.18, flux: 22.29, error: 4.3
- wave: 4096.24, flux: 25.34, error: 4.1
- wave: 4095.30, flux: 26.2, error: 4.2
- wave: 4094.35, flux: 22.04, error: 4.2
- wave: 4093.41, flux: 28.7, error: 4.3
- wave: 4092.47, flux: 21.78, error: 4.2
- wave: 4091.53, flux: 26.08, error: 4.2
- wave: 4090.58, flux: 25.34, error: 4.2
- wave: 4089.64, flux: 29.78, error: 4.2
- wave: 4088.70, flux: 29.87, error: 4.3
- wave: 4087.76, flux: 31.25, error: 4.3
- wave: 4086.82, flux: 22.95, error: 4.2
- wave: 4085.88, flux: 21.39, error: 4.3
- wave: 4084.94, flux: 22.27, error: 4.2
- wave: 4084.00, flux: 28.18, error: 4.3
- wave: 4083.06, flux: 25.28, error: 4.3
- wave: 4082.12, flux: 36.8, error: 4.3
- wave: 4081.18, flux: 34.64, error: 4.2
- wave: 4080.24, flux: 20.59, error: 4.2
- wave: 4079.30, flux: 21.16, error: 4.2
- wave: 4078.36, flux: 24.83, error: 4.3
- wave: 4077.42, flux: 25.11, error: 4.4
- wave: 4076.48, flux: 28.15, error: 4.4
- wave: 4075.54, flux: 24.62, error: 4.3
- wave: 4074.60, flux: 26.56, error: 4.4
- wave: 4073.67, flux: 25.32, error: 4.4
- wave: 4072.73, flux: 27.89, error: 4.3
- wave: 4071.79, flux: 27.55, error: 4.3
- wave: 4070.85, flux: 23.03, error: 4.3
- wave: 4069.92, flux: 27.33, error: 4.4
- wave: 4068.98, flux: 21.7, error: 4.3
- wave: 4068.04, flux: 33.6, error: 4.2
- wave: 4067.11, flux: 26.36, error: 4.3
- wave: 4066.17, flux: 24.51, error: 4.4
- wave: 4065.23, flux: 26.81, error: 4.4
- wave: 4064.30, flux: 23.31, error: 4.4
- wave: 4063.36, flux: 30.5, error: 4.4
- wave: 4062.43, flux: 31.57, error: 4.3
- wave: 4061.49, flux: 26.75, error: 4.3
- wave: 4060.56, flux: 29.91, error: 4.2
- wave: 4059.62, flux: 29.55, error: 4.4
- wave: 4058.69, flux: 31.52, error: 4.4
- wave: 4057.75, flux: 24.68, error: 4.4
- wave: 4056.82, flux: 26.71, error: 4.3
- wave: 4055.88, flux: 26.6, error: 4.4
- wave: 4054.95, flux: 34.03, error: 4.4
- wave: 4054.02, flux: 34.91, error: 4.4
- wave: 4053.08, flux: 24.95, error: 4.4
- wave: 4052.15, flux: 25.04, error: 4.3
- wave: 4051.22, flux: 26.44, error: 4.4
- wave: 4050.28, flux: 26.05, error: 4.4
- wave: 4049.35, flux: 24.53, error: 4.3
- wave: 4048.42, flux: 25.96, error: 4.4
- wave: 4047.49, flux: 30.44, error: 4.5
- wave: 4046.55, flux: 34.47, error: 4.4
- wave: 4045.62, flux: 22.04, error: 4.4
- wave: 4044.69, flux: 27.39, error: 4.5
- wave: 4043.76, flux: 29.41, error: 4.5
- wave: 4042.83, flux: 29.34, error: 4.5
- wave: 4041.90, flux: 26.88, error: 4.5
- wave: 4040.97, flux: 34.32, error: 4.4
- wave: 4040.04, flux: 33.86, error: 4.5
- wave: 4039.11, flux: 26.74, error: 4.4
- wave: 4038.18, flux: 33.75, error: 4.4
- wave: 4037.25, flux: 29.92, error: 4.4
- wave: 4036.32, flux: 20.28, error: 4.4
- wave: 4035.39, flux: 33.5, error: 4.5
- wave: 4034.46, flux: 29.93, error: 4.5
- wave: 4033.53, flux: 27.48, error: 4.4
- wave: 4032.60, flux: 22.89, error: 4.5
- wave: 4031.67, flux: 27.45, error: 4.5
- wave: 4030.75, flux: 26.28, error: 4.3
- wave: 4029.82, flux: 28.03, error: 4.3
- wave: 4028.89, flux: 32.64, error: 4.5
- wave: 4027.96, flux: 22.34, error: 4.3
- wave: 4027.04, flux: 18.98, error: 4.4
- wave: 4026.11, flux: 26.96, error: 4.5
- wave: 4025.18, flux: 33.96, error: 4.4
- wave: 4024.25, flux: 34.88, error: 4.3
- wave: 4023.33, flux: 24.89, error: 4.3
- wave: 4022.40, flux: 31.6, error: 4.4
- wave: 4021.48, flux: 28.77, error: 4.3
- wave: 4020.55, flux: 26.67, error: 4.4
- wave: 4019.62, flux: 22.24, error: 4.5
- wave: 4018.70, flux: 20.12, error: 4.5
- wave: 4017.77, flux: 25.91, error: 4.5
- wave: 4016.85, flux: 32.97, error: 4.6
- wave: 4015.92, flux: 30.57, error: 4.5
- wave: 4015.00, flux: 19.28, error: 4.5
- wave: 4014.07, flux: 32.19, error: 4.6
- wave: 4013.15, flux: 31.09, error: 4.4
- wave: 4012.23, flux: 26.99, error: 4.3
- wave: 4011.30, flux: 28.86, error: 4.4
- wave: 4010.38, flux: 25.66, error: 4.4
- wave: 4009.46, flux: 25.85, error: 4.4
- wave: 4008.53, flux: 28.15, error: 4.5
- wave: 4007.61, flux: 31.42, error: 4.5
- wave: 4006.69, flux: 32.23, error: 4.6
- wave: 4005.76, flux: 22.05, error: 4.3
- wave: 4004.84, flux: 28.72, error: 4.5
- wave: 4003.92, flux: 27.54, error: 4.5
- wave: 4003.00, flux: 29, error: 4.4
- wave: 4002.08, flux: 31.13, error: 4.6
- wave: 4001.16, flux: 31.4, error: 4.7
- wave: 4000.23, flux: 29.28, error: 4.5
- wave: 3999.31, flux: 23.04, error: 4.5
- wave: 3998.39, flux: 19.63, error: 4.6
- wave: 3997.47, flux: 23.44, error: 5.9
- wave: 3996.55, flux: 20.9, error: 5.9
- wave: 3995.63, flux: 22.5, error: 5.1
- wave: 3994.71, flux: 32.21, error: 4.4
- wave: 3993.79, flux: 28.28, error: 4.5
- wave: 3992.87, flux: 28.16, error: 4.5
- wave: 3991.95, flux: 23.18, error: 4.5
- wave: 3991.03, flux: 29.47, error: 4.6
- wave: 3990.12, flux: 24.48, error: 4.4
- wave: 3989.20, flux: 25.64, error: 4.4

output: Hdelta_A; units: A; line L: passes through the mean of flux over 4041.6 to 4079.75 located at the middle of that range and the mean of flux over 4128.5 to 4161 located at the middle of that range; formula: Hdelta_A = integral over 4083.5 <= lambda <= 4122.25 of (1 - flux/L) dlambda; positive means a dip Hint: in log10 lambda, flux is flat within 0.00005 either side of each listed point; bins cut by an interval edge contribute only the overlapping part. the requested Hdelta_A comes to 3.4 A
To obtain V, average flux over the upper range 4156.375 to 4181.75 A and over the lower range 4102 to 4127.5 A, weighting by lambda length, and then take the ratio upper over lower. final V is 1.09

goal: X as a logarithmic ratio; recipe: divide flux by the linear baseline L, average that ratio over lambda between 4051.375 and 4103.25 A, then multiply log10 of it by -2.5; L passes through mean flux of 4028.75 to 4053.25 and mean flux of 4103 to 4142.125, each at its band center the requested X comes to 0.05 mag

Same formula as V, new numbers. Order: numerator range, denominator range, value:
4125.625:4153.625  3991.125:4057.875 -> 1.01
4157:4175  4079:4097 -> 1.08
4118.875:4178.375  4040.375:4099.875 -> 1.03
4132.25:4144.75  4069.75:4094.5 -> 1.11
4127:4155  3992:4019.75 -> 1.04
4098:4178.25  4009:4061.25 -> 0.97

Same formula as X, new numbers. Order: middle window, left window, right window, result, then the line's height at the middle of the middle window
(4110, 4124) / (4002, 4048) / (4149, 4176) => 0.05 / 28.2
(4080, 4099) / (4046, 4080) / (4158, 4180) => 0.05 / 27.5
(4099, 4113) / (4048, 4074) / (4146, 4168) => 0.16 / 27.8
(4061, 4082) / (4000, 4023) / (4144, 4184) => 0.05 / 27.9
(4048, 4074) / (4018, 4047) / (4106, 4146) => 0.01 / 27.8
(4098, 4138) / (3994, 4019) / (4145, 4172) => 0.08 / 27.9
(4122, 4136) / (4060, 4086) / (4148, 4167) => 0.01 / 27.8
